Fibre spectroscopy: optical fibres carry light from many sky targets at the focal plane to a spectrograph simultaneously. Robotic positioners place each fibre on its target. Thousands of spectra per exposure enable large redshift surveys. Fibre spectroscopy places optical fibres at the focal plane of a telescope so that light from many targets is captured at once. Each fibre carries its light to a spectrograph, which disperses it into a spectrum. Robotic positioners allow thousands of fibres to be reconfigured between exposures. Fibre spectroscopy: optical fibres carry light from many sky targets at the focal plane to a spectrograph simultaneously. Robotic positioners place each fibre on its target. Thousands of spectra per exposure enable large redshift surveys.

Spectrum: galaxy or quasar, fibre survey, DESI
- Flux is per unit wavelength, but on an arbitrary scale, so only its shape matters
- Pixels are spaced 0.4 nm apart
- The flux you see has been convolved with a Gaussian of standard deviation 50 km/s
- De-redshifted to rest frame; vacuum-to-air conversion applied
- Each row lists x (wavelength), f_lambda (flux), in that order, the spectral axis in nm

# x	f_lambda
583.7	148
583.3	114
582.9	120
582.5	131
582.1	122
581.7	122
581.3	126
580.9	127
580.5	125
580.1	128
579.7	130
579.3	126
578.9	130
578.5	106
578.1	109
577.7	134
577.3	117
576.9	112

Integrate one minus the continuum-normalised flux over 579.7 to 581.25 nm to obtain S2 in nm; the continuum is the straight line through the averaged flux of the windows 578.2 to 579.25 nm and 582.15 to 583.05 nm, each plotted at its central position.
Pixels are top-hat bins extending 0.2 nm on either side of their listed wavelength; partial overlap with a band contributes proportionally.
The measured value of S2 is -0.072 nm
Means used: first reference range 118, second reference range 125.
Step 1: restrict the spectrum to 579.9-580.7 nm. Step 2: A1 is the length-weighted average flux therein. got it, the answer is 127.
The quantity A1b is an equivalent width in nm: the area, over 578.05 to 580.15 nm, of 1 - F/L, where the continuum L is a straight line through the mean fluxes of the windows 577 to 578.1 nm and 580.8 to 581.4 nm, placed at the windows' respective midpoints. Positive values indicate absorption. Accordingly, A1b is 0.03 nm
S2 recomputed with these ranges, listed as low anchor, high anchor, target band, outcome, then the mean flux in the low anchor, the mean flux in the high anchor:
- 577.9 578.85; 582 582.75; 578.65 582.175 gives -0.215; 111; 127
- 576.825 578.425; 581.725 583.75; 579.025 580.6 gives -0.089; 118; 125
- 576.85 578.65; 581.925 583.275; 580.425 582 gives -0.049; 116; 123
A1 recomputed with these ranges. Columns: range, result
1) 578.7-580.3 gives 128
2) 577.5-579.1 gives 120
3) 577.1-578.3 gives 120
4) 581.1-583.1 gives 124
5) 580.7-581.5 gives 126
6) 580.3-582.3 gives 124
